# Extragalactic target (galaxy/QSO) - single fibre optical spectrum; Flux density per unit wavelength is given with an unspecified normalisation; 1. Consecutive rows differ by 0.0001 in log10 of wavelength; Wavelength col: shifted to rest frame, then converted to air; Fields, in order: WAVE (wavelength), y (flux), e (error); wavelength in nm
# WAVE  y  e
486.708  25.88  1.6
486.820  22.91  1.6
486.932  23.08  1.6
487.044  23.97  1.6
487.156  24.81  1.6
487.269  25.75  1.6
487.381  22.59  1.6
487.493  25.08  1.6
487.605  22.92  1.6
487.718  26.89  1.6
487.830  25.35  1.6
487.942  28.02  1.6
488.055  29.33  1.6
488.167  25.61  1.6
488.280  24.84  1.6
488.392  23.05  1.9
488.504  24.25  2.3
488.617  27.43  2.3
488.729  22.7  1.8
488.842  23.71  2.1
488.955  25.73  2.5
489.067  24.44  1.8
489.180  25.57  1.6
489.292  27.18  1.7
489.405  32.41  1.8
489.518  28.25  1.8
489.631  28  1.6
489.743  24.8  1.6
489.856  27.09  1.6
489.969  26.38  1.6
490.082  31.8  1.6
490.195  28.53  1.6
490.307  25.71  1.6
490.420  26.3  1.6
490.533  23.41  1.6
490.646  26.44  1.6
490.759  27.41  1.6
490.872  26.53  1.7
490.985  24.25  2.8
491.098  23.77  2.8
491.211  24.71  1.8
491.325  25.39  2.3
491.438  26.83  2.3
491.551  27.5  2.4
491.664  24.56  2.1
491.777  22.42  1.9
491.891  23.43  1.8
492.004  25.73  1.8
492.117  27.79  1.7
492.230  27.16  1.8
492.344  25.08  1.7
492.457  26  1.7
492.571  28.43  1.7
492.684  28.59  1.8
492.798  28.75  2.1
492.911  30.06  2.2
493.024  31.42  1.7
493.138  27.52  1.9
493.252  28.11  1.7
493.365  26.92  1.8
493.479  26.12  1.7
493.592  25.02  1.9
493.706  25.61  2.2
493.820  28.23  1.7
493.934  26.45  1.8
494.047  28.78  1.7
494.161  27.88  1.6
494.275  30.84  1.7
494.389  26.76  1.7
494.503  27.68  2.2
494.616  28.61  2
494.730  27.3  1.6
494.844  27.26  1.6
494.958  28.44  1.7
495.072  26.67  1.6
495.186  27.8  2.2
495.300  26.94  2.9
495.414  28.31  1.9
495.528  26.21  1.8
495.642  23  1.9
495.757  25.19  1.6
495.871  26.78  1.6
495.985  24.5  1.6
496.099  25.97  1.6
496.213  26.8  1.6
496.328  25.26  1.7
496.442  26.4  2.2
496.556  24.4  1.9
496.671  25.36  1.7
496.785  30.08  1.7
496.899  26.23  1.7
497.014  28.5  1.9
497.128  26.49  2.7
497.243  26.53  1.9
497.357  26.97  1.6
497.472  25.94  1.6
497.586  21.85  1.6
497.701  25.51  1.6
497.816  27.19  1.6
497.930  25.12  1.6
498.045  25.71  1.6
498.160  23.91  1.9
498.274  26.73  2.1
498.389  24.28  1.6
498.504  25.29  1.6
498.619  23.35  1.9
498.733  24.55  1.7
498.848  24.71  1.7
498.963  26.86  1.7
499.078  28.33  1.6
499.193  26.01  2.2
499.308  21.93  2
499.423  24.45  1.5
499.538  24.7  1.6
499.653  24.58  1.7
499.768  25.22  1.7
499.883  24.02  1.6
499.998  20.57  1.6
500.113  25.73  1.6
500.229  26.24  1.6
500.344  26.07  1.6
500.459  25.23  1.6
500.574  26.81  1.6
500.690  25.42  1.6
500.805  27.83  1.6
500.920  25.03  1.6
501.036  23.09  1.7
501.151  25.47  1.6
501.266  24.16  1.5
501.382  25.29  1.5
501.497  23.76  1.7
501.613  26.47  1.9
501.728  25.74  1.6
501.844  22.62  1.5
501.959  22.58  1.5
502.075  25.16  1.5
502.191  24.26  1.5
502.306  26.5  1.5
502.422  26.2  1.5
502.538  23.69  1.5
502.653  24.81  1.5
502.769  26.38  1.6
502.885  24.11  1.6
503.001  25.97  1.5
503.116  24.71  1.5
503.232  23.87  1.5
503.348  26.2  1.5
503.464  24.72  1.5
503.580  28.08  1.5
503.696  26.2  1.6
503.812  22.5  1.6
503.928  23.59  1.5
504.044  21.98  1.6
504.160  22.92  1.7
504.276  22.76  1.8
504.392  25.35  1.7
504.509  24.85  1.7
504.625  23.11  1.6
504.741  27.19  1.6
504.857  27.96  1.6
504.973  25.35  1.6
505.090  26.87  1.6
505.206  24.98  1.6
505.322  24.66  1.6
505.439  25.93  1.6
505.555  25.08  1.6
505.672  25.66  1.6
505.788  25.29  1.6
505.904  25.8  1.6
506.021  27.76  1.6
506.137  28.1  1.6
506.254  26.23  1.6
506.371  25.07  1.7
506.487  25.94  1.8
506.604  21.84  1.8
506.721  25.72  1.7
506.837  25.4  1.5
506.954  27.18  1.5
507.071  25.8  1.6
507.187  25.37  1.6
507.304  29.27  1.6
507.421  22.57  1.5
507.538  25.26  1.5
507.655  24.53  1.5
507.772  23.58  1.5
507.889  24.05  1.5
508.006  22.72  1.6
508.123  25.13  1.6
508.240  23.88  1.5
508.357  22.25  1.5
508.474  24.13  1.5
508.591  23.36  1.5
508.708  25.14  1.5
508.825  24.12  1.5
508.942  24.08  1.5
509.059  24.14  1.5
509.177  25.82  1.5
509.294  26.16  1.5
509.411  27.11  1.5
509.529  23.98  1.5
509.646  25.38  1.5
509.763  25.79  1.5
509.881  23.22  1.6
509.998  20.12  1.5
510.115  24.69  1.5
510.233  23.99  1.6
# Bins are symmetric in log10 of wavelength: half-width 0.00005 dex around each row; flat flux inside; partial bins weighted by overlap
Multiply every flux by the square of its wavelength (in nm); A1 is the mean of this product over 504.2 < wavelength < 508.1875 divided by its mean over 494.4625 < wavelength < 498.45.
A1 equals 1.0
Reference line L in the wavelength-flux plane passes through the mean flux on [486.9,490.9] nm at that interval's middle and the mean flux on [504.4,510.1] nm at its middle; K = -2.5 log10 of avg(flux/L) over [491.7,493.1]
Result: -0.05 mag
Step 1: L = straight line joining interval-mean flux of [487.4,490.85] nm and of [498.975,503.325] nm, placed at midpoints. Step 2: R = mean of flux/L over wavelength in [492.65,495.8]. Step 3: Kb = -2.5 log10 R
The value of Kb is -0.07 mag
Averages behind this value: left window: 26.3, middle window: 27.5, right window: 25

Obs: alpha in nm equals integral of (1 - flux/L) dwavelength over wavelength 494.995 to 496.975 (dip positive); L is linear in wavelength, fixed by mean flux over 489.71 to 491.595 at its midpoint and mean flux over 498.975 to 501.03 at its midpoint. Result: -0.05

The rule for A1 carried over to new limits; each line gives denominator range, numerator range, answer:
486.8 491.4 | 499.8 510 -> 1.03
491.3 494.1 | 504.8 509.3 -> 0.99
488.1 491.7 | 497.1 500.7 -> 1.00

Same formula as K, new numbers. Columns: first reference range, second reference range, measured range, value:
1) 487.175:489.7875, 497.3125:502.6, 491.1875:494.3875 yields -0.061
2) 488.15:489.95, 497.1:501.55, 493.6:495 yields -0.089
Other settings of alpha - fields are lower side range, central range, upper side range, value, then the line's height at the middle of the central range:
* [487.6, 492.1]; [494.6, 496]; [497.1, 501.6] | -0.06 nm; 25.5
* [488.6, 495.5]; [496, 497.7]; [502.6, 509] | 0.01 nm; 26.2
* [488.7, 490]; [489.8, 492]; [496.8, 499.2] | 0.03 nm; 26.3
